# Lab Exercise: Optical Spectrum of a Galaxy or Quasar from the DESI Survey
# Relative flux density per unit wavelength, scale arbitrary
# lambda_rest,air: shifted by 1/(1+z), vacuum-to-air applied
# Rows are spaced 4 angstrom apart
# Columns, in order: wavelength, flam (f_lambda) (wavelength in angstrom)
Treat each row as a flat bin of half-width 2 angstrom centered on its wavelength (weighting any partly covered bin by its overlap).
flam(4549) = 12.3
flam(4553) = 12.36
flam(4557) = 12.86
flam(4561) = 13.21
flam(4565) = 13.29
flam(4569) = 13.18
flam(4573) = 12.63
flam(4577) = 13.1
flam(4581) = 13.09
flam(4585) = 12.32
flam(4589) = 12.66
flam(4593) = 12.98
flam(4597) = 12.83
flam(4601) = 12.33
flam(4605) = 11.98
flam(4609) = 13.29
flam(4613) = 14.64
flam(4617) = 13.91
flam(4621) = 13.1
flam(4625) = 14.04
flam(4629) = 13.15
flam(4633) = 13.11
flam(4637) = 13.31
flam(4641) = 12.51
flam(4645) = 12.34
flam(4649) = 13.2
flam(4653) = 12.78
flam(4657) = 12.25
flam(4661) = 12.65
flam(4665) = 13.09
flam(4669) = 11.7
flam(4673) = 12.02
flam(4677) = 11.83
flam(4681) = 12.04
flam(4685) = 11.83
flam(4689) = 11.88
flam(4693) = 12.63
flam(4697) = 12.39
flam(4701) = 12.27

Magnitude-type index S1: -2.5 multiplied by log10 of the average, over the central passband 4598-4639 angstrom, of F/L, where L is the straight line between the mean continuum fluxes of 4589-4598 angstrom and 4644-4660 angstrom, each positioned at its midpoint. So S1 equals -0.04 mag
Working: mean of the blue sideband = 12.9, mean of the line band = 13.3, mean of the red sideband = 12.7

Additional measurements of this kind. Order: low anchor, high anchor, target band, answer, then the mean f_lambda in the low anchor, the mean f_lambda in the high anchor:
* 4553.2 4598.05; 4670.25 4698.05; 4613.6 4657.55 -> -0.06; 12.9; 12.1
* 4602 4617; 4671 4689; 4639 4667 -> -0.02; 13.3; 11.9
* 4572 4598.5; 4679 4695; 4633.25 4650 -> -0.04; 12.8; 12.1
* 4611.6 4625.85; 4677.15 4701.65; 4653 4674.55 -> 0.03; 13.9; 12.1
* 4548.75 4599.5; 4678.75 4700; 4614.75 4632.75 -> -0.08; 12.8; 12.2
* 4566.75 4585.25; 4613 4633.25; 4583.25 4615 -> 0.03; 12.9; 13.6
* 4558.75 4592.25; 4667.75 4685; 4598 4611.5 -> 0.00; 12.9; 11.9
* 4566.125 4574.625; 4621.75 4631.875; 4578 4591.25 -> 0.03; 13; 13.5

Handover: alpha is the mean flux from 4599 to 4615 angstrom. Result 13.1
